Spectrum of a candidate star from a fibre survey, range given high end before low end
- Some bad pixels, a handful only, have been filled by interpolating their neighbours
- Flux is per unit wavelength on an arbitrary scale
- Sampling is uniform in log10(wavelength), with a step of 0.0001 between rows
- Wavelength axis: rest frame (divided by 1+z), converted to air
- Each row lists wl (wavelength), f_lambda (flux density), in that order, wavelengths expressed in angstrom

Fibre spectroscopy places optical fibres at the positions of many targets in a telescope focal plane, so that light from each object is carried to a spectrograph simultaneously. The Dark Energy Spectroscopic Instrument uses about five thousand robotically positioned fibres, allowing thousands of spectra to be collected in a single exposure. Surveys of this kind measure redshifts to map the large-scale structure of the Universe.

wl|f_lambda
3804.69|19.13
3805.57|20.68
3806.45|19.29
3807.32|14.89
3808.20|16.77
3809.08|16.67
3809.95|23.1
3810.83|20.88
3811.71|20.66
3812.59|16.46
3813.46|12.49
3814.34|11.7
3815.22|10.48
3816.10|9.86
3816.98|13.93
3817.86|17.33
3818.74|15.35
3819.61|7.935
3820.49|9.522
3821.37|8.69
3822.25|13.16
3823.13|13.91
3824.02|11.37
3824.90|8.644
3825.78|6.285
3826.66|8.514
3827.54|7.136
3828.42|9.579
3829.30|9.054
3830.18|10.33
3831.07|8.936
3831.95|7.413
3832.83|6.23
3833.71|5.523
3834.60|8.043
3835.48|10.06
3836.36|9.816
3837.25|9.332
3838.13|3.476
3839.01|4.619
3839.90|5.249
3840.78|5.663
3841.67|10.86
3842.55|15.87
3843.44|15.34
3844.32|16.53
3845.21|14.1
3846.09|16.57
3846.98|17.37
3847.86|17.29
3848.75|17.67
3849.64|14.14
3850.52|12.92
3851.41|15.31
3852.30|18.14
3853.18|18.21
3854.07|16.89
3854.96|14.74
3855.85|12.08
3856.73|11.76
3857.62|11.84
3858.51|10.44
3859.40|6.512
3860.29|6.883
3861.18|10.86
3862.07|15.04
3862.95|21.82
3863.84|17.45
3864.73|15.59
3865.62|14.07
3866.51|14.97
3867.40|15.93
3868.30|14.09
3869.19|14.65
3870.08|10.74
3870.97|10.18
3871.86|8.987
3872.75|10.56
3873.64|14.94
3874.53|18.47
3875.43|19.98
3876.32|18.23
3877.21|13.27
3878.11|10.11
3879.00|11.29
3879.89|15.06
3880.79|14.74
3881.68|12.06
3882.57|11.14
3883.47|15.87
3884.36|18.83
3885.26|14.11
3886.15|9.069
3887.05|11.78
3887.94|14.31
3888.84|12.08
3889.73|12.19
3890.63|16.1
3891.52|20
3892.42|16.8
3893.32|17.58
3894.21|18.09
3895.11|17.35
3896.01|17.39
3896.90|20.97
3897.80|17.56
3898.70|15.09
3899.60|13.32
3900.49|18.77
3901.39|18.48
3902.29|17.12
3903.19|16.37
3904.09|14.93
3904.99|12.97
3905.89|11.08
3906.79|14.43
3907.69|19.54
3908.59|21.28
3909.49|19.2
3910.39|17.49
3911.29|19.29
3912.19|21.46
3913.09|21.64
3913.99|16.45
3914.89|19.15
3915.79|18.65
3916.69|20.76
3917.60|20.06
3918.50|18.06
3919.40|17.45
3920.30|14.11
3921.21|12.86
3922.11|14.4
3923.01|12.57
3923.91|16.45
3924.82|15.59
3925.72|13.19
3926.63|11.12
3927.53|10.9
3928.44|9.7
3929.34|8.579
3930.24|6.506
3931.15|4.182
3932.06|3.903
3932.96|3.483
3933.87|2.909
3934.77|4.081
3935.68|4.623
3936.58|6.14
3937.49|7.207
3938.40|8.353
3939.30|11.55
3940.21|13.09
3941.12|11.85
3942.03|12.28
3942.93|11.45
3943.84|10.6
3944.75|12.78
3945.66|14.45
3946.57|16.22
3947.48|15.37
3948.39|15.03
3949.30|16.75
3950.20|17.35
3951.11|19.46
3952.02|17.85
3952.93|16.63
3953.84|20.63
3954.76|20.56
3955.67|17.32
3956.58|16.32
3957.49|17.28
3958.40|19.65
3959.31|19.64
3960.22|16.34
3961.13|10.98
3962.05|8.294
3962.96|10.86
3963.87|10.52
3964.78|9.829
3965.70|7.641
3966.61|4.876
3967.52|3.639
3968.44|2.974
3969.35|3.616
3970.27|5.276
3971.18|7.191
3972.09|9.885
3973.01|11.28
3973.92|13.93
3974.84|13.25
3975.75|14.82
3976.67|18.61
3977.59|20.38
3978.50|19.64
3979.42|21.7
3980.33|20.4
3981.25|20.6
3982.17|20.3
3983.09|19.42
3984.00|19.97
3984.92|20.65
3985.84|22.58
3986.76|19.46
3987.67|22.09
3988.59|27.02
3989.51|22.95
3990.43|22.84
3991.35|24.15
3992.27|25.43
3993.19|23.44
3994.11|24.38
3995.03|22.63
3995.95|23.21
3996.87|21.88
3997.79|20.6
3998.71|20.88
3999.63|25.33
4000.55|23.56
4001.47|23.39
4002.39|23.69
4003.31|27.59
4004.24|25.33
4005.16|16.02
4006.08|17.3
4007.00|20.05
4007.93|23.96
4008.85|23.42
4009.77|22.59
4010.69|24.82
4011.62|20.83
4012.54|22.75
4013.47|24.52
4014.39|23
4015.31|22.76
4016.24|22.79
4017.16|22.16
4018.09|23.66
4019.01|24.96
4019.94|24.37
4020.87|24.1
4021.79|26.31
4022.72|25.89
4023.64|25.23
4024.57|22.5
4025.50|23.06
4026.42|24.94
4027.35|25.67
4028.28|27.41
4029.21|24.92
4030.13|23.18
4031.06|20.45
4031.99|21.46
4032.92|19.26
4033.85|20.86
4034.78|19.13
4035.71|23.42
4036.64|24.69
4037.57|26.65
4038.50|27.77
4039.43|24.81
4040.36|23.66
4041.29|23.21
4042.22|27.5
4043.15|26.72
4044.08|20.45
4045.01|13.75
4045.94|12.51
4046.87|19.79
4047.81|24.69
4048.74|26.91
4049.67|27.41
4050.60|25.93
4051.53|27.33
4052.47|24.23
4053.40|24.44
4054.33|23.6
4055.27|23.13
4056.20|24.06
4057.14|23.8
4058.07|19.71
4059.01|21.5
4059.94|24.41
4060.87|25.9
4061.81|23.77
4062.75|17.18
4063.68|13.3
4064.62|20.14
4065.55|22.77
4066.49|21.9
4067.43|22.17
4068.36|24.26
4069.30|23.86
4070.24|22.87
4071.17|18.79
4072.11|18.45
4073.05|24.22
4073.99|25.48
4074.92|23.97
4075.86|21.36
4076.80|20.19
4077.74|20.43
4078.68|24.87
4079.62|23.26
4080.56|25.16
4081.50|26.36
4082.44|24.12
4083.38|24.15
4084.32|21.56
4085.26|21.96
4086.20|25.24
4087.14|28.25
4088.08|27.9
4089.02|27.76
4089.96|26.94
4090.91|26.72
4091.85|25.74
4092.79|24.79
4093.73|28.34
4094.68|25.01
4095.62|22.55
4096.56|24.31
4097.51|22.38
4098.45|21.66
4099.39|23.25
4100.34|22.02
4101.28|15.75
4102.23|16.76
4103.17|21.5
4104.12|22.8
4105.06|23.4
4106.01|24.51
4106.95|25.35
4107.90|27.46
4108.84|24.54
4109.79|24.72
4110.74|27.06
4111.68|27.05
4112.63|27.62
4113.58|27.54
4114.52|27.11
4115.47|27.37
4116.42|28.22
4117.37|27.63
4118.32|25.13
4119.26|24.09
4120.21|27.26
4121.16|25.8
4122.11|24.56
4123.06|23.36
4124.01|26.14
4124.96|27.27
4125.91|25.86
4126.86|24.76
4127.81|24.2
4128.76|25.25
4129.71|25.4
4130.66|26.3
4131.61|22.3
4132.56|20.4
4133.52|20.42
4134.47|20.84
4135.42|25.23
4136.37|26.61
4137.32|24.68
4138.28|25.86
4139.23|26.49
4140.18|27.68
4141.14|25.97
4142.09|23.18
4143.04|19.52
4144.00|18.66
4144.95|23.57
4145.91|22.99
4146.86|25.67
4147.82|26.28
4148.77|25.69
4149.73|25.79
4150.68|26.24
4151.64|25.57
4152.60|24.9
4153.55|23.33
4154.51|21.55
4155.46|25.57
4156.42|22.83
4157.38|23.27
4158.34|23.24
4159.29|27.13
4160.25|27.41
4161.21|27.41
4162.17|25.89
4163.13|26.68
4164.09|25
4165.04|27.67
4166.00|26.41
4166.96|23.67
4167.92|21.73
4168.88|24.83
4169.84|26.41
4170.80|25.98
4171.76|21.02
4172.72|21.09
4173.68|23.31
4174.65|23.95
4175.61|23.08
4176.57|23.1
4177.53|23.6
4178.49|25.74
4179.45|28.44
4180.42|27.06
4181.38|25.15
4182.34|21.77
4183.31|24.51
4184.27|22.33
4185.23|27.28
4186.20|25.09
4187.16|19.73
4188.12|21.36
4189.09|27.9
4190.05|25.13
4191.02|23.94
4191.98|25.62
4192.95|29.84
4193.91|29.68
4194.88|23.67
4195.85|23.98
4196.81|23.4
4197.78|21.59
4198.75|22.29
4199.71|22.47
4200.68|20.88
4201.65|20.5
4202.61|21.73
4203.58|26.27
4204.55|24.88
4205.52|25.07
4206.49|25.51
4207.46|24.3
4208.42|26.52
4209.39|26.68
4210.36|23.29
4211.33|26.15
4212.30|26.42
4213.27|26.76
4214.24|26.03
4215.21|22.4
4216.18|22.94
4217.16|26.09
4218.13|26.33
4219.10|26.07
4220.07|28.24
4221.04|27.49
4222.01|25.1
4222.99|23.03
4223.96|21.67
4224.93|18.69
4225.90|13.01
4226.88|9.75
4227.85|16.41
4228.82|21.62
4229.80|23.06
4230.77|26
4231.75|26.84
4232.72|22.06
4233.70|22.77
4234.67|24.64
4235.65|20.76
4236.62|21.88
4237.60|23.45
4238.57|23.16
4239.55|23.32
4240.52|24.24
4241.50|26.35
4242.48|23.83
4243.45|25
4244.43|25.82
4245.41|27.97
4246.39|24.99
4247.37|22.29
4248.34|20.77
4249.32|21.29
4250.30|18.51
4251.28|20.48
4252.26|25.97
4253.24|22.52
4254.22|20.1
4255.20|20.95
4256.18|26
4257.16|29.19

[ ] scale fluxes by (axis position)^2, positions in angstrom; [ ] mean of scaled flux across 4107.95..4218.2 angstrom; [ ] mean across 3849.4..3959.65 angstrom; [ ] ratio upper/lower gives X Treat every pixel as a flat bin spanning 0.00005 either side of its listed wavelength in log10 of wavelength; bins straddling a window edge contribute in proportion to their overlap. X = 2.0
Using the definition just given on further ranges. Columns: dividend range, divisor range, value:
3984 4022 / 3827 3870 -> 2.03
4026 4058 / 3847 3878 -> 1.80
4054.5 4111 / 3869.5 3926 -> 1.62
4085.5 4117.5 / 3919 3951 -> 2.43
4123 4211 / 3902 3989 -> 1.91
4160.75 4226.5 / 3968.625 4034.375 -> 1.26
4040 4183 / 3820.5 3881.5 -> 2.24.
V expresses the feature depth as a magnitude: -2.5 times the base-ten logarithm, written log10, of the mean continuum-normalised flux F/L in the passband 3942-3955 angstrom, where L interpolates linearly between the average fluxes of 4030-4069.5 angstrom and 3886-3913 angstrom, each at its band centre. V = 0.17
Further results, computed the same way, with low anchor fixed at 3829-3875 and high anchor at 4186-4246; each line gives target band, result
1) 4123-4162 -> -0.143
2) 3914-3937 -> 0.243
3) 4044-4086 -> -0.179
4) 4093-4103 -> -0.110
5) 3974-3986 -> -0.167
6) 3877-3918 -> -0.171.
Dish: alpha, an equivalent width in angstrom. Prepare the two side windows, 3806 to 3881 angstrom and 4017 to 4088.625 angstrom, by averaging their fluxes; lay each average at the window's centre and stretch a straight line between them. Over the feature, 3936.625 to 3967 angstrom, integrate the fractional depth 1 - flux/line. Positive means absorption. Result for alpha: 7.3 angstrom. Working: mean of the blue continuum 12.8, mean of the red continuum 23.2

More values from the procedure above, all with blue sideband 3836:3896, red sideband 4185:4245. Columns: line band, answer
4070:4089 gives -3.5 angstrom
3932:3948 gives 6.3 angstrom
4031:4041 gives -2.4 angstrom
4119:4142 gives -3.8 angstrom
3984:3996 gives -4.0 angstrom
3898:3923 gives -3.5 angstrom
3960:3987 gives 5.3 angstrom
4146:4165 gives -2.7 angstrom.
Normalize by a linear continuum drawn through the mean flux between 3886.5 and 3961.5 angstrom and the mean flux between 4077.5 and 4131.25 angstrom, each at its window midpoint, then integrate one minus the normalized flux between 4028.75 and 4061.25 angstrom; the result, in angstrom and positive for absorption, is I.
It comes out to -2.5 angstrom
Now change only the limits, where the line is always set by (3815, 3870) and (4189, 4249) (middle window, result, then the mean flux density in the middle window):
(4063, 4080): -2.3 angstrom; 21.7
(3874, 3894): -2.2 angstrom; 14.7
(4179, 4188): -0.7 angstrom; 24.5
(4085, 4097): -3.7 angstrom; 25.9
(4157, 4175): -2.2 angstrom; 24.9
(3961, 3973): 6.4 angstrom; 7.4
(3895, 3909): -2.8 angstrom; 16.6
